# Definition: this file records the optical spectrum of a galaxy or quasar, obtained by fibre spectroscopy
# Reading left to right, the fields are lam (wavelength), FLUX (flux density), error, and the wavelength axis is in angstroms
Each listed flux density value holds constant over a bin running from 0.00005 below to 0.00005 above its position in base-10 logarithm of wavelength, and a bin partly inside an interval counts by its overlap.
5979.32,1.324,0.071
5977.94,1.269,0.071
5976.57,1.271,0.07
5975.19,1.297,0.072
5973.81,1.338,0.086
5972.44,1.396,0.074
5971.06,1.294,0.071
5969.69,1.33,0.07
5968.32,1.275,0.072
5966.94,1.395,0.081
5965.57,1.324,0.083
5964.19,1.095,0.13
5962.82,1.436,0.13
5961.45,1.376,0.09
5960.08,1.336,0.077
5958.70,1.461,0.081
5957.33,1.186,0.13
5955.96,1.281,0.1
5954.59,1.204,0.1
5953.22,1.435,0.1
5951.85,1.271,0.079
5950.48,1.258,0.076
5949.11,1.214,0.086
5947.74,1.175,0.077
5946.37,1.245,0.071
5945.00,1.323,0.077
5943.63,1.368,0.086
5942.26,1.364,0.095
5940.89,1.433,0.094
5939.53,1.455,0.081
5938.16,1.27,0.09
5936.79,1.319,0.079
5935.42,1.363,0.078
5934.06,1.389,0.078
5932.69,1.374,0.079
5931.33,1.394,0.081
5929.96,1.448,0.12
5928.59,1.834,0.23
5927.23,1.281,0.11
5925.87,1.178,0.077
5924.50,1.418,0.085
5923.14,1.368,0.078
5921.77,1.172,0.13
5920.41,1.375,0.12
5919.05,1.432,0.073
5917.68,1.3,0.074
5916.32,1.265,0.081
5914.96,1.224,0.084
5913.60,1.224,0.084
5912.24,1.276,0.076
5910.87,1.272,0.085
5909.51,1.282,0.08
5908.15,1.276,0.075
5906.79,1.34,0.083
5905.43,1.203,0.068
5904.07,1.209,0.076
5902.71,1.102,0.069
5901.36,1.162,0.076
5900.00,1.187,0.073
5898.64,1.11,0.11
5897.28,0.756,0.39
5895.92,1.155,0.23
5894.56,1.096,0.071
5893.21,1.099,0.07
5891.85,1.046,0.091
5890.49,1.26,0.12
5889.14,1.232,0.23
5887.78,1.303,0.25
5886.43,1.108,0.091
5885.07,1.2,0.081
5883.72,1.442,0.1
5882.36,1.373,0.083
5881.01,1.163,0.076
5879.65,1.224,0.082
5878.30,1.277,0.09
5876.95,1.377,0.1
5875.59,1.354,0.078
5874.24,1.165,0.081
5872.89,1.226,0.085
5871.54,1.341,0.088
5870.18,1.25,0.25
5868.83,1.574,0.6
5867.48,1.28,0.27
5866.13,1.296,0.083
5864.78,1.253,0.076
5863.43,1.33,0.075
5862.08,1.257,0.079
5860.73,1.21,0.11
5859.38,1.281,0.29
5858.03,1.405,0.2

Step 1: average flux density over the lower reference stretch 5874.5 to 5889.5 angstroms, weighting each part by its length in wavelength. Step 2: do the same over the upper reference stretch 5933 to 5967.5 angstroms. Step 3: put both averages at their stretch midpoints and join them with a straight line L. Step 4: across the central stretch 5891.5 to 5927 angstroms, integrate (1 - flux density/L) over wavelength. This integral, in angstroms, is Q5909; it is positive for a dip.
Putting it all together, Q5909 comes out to 2.1 angstroms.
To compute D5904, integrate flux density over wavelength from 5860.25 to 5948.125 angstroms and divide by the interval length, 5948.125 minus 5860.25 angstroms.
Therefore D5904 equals 1.28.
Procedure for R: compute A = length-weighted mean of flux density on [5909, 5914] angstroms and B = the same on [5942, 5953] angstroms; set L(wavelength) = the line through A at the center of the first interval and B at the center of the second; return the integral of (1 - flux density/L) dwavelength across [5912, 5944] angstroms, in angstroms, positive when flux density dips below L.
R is -2.1 angstroms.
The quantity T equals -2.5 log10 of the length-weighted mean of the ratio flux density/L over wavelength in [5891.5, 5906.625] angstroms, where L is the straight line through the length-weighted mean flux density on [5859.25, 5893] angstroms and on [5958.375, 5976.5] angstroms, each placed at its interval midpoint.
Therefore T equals 0.16 mag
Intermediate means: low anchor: 1.27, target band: 1.11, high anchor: 1.33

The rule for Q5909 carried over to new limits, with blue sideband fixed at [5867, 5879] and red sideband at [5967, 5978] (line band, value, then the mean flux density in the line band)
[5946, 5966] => 0.4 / 1.29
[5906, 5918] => 0.4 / 1.27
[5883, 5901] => 2.2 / 1.15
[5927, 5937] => -0.9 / 1.44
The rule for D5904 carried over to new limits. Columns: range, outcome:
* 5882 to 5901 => 1.17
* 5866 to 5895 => 1.26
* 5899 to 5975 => 1.31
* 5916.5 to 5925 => 1.34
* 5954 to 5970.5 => 1.31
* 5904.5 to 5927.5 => 1.29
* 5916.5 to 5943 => 1.38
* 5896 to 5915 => 1.18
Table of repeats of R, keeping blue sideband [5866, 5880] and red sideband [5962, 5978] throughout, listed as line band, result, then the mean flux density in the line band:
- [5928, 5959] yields -0.86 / 1.35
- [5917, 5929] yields -0.48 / 1.36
